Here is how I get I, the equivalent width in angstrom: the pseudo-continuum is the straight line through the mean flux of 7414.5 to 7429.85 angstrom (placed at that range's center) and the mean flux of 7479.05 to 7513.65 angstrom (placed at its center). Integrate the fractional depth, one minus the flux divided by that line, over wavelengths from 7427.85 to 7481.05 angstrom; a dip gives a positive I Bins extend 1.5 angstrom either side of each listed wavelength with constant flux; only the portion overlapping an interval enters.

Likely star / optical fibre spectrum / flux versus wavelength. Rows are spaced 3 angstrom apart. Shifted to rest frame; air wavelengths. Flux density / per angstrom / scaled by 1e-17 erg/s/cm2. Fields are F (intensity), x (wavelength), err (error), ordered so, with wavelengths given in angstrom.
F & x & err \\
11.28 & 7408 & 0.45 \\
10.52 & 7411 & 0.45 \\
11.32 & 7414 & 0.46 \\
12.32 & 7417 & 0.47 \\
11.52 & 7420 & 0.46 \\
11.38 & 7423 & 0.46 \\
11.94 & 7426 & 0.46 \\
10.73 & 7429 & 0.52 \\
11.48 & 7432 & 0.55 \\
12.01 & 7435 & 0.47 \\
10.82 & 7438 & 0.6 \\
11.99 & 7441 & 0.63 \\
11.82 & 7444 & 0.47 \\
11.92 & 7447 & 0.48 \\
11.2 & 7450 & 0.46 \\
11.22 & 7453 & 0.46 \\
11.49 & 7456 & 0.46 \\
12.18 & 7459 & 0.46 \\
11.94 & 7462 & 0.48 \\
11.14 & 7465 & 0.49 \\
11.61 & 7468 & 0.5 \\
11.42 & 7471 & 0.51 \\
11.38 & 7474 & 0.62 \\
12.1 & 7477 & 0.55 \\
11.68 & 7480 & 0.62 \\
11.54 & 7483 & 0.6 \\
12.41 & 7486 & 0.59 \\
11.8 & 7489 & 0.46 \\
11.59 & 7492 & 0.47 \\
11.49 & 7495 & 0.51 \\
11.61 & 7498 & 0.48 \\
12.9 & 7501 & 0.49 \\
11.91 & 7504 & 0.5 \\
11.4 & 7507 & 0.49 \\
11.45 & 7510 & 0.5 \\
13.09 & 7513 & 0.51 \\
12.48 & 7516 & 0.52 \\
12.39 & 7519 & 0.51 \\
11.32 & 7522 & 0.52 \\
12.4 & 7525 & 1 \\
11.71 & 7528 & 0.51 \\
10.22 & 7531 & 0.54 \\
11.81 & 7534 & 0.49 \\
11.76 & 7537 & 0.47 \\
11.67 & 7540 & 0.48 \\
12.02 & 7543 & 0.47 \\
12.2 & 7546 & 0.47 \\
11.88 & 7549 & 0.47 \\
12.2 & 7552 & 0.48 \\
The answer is 0.70 angstrom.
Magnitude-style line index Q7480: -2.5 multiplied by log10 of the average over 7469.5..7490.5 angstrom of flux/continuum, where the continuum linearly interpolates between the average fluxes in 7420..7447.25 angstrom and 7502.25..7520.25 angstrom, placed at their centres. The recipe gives 0.01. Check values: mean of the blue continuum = 11.5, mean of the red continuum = 12.1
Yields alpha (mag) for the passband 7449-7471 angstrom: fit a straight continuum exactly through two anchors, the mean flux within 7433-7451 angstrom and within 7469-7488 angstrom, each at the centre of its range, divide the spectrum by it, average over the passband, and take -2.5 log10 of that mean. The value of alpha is 0.01 mag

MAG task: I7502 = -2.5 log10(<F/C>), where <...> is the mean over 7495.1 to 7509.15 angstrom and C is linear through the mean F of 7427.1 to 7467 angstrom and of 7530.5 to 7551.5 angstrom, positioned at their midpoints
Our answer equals -0.02 mag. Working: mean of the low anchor 11.5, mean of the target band 11.9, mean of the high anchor 11.7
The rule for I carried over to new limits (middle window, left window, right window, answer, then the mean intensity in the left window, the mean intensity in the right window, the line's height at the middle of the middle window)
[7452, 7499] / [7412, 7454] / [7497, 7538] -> 0.2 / 11.5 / 11.9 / 11.7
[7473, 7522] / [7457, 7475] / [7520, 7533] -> -1.7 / 11.6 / 11.5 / 11.5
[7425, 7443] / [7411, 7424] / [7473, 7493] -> 0.1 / 11.5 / 11.8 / 11.6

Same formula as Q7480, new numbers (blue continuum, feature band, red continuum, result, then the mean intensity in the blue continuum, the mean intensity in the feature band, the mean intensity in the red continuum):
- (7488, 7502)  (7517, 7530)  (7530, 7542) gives -0.032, 11.8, 11.9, 11.4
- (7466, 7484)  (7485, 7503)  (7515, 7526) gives -0.012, 11.6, 12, 12.1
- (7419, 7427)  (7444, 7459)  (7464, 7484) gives 0.001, 11.6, 11.6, 11.6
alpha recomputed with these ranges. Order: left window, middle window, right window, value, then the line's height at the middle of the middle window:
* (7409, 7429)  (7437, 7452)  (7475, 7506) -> 0.00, 11.6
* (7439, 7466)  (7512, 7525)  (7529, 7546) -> -0.07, 11.6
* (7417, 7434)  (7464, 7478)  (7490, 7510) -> 0.01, 11.7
